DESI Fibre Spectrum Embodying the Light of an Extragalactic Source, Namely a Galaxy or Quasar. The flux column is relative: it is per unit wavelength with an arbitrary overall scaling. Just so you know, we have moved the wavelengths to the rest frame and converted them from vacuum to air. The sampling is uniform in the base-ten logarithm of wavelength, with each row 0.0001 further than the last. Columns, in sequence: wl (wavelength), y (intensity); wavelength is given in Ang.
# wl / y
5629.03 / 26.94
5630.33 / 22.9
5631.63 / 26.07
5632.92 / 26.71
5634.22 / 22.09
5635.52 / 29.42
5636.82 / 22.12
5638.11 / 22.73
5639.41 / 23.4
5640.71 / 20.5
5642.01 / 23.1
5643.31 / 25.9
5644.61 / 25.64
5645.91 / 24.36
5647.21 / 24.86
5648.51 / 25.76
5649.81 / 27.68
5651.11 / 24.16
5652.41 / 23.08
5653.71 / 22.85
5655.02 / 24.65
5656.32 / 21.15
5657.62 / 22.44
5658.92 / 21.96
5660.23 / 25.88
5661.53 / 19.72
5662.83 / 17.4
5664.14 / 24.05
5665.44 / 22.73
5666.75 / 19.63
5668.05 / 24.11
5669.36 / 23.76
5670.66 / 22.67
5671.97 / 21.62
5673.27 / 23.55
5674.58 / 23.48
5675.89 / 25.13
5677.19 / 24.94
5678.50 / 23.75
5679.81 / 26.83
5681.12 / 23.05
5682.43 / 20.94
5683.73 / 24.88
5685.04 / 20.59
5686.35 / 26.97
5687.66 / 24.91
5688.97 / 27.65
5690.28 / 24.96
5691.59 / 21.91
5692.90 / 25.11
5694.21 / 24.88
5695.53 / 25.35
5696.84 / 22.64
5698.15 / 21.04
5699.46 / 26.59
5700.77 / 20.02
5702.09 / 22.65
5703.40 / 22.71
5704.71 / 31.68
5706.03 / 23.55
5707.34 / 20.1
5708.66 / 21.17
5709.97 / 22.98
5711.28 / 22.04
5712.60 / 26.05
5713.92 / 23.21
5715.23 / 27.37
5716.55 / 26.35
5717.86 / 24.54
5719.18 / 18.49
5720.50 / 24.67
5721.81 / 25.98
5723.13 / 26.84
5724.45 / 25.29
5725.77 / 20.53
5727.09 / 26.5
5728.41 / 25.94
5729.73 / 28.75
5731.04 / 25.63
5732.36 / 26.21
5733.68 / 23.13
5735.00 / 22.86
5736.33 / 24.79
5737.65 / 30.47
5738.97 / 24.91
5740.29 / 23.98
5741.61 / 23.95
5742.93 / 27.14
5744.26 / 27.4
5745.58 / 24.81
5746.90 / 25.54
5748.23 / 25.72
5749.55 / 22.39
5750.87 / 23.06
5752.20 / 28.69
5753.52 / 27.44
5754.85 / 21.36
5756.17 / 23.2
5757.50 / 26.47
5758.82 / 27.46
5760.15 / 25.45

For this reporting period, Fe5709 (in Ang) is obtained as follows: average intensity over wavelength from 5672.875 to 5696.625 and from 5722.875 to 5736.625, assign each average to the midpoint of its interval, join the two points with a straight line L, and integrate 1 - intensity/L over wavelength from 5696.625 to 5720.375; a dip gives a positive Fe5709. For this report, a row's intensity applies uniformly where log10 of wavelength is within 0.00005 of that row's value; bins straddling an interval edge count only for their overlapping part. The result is 1.1 Ang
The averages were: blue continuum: 24.4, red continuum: 25.1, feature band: 23.6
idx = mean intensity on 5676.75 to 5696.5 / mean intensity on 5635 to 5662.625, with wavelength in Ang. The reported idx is 1.0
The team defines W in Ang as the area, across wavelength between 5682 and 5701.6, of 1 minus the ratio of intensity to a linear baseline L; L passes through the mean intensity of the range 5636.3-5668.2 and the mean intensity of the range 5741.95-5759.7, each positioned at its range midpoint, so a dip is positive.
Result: 0.1 Ang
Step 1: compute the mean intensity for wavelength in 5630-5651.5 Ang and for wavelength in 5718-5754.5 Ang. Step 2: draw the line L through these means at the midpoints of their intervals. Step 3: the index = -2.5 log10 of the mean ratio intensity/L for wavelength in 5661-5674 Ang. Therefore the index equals 0.130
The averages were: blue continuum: 24.6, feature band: 22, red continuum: 25.2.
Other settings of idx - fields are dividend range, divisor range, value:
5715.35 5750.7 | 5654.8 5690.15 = 1.08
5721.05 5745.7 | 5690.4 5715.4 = 1.08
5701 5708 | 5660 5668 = 1.11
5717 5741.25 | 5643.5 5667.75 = 1.07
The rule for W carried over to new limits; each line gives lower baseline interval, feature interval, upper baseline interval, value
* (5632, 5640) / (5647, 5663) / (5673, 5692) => 0.7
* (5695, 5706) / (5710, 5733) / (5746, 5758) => -0.5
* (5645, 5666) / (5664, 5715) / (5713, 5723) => 0.6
